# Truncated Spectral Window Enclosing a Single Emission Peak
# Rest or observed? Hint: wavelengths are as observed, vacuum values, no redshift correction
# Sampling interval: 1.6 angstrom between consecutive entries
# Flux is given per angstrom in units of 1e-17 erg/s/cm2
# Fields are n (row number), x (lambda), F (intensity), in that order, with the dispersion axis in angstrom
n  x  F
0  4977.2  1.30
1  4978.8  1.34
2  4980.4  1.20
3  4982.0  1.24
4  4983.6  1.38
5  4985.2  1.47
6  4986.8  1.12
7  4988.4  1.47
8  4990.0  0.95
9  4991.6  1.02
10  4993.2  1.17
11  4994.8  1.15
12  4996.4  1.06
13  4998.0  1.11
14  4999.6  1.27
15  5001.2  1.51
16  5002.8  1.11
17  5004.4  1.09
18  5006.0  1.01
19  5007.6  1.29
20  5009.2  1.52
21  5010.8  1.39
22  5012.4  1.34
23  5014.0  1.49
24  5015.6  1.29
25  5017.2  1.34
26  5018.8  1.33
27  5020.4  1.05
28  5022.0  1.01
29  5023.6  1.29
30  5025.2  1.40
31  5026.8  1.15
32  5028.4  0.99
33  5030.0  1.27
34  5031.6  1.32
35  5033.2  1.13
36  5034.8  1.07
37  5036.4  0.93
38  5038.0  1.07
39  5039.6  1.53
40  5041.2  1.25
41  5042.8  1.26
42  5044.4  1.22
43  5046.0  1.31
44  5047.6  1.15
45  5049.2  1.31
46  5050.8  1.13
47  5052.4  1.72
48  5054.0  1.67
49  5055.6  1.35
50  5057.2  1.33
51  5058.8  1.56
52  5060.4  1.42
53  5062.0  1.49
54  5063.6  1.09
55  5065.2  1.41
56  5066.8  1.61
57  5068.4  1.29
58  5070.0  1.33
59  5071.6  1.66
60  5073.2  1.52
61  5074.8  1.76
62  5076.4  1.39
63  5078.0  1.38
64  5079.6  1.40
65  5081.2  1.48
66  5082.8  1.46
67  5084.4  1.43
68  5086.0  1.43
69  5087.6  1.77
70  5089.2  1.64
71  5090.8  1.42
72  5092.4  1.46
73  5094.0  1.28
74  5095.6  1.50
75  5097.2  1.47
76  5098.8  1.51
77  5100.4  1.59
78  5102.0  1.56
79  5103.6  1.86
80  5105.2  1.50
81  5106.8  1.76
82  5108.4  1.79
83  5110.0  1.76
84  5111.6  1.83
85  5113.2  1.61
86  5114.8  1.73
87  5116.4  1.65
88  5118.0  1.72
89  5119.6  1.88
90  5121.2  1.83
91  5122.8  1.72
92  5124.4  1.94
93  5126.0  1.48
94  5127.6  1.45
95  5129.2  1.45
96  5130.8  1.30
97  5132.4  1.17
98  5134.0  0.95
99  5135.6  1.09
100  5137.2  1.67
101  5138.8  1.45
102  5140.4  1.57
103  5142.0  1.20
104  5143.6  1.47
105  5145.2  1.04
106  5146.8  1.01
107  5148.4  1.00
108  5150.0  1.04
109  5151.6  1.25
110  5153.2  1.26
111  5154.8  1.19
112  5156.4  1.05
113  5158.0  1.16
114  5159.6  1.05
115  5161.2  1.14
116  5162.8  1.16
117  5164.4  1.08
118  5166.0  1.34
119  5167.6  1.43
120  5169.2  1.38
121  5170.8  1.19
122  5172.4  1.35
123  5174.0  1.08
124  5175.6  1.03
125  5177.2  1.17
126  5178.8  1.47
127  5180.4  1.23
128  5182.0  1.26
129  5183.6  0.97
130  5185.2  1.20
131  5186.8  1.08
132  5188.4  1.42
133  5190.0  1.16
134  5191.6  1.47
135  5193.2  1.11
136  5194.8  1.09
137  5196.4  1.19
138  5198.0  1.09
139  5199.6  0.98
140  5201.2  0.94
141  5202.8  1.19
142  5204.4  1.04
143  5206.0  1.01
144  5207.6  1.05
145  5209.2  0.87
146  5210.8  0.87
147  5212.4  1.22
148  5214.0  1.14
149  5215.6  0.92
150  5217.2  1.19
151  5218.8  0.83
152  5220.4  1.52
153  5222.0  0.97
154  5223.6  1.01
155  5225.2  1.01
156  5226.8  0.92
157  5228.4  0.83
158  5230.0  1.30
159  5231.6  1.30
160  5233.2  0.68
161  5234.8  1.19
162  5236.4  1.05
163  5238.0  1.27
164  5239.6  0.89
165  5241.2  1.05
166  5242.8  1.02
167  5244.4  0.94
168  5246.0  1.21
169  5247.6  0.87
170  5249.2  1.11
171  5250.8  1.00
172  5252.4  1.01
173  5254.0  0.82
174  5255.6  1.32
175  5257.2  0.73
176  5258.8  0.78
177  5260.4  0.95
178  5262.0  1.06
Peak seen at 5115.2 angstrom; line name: C III] 1909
